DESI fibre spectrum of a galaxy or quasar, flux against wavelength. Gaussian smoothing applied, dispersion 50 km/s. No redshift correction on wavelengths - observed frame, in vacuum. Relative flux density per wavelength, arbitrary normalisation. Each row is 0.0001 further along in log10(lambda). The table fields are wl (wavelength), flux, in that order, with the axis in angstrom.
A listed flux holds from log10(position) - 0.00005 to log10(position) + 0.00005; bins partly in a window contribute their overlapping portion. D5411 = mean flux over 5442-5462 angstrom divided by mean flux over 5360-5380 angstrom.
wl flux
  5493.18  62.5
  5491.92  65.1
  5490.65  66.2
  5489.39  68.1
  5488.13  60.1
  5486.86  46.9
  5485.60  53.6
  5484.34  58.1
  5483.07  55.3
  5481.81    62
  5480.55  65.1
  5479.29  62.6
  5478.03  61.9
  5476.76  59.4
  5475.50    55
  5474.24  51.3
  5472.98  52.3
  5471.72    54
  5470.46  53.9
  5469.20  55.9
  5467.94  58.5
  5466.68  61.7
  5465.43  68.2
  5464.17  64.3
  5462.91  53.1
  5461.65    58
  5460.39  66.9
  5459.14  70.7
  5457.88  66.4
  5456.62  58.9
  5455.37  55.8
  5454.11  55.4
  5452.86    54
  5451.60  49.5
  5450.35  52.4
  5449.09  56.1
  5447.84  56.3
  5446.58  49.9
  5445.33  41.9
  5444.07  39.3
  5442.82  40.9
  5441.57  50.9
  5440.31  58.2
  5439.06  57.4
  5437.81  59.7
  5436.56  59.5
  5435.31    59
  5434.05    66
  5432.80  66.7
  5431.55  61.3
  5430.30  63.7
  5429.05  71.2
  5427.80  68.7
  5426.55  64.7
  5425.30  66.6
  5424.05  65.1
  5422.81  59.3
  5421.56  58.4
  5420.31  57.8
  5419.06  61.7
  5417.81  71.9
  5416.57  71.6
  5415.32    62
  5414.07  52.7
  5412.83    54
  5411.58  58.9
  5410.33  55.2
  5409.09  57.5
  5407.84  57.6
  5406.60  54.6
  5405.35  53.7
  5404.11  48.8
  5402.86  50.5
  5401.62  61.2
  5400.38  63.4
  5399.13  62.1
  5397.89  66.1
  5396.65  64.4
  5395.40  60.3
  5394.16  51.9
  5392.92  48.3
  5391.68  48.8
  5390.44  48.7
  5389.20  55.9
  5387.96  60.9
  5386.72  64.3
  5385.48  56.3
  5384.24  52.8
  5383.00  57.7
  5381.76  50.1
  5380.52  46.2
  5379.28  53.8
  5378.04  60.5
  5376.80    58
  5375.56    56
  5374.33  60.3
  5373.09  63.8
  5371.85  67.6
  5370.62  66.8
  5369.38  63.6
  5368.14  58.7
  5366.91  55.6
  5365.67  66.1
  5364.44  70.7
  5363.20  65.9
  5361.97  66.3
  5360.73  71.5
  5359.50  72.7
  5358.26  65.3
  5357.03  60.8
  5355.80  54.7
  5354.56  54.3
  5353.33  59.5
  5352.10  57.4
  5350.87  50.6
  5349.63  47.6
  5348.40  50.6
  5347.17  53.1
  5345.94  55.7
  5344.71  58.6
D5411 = 0.87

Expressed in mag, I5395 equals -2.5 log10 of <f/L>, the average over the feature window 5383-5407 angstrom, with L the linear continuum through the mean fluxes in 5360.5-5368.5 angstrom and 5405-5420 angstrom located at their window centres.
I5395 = 0.09 mag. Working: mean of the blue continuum 64.9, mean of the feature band 56.5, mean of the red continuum 59.3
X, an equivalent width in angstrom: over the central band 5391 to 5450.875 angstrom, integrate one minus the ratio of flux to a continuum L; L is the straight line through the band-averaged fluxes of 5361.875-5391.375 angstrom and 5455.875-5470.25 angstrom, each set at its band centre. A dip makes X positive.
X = 2.40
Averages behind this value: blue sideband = 59.2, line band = 58.1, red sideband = 61.8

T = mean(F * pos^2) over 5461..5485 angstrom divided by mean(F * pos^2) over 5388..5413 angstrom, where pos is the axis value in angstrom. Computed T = 1.1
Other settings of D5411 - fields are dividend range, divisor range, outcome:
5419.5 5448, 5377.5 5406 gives 1.04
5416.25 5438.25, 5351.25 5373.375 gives 1.01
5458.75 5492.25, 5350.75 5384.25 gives 0.98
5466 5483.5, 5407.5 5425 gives 0.96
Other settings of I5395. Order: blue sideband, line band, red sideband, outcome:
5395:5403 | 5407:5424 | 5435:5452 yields -0.03 mag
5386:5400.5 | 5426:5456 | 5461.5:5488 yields 0.02 mag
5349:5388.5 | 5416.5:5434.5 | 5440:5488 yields -0.13 mag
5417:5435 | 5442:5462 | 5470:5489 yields 0.12 mag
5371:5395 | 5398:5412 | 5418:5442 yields 0.04 mag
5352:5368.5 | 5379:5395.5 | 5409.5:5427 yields 0.16 mag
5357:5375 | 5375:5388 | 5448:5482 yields 0.15 mag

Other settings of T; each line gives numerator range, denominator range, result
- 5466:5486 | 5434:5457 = 1.09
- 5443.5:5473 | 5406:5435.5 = 0.92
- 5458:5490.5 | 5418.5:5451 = 1.03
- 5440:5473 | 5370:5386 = 0.99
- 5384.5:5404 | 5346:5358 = 1.06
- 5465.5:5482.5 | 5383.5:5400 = 1.05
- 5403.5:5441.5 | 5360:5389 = 1.02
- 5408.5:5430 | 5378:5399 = 1.13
